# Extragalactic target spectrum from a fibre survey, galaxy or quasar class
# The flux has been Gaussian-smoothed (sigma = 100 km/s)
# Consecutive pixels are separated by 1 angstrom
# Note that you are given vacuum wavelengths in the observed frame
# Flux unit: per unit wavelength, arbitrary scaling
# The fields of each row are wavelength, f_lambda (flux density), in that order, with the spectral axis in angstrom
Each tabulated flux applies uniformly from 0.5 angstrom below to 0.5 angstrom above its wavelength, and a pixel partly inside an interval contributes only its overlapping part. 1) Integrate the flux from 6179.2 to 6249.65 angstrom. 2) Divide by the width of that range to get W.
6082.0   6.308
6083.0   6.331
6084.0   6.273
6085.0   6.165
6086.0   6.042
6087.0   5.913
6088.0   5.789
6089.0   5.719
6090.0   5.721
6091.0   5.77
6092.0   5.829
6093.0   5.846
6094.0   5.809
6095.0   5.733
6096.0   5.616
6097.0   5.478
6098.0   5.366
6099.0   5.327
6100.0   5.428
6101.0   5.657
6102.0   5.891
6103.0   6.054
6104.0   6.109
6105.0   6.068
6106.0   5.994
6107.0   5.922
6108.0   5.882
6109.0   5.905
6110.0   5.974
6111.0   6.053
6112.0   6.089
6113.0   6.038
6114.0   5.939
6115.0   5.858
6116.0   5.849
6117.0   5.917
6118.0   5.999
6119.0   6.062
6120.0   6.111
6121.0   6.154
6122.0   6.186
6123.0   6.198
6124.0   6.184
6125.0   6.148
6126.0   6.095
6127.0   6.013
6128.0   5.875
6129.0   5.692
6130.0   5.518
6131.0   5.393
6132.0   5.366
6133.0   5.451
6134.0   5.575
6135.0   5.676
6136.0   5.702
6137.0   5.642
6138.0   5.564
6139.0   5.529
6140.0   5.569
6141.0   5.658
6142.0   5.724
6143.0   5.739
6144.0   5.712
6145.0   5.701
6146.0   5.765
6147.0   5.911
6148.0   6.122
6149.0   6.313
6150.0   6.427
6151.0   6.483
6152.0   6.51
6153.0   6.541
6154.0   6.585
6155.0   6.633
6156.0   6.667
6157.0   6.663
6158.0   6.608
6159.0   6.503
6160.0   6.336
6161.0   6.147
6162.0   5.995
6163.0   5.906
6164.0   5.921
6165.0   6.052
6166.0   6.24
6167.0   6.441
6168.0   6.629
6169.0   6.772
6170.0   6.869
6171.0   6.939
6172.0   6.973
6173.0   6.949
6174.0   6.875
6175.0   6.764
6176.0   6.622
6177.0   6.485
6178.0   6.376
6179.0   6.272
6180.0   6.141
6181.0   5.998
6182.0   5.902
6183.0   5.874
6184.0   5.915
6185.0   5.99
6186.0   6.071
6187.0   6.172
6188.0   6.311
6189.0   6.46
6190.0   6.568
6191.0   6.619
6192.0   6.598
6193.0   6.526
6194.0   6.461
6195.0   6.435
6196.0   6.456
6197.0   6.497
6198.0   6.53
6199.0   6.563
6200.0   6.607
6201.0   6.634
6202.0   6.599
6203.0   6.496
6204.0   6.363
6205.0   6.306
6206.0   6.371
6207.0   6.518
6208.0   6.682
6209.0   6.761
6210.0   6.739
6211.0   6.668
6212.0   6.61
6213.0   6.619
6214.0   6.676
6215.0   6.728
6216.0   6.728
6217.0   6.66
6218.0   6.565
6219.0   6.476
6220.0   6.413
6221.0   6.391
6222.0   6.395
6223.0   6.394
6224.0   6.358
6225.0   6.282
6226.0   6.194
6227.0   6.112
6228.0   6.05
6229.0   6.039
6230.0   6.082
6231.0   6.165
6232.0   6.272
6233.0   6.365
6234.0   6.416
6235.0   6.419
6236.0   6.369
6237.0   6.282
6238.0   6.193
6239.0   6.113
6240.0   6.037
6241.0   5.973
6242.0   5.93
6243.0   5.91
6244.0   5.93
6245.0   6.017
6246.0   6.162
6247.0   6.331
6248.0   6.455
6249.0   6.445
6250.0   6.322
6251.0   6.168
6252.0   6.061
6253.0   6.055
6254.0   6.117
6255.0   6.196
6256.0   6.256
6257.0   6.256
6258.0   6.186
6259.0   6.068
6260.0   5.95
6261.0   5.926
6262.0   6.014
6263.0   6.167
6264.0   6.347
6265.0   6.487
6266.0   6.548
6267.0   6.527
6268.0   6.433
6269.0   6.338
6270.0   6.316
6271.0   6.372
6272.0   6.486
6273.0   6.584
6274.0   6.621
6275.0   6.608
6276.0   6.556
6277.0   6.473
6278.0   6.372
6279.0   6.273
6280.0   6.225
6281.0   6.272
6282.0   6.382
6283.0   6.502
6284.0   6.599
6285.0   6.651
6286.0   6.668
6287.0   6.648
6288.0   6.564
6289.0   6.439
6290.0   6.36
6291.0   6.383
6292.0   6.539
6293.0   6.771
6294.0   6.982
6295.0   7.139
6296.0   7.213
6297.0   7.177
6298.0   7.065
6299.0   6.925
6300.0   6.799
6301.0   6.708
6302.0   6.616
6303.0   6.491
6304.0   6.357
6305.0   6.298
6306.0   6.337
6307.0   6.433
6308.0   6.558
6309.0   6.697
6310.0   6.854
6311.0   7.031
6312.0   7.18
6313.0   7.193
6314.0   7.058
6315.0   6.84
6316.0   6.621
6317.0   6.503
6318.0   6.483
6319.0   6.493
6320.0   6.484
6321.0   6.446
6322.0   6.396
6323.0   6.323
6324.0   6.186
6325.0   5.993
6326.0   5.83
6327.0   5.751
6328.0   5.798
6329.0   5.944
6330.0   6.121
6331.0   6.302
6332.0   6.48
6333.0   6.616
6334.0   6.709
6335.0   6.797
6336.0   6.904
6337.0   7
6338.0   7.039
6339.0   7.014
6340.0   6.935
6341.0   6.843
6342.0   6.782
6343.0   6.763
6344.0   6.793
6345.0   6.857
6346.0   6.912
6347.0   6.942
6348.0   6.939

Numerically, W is 6.35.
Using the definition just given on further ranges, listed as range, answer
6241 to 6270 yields 6.2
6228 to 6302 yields 6.38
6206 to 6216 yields 6.66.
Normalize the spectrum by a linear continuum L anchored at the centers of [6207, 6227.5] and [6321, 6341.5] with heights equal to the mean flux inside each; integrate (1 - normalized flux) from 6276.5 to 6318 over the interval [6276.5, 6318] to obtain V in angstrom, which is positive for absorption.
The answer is -1.2 angstrom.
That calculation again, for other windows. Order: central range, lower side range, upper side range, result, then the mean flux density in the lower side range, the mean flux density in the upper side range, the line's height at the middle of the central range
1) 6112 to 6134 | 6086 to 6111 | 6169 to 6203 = 0.28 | 5.79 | 6.46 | 5.98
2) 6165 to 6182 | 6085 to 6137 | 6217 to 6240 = -1.31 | 5.84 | 6.29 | 6.08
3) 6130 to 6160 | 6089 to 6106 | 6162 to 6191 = 0.66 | 5.74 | 6.37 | 6.12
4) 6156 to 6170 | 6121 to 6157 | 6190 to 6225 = -0.45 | 5.95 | 6.54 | 6.16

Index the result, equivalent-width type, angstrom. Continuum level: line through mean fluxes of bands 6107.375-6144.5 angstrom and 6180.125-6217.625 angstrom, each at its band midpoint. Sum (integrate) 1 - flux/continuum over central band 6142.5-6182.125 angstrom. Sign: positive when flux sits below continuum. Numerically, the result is -1.4 angstrom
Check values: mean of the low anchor 5.84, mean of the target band 6.37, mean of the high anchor 6.45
